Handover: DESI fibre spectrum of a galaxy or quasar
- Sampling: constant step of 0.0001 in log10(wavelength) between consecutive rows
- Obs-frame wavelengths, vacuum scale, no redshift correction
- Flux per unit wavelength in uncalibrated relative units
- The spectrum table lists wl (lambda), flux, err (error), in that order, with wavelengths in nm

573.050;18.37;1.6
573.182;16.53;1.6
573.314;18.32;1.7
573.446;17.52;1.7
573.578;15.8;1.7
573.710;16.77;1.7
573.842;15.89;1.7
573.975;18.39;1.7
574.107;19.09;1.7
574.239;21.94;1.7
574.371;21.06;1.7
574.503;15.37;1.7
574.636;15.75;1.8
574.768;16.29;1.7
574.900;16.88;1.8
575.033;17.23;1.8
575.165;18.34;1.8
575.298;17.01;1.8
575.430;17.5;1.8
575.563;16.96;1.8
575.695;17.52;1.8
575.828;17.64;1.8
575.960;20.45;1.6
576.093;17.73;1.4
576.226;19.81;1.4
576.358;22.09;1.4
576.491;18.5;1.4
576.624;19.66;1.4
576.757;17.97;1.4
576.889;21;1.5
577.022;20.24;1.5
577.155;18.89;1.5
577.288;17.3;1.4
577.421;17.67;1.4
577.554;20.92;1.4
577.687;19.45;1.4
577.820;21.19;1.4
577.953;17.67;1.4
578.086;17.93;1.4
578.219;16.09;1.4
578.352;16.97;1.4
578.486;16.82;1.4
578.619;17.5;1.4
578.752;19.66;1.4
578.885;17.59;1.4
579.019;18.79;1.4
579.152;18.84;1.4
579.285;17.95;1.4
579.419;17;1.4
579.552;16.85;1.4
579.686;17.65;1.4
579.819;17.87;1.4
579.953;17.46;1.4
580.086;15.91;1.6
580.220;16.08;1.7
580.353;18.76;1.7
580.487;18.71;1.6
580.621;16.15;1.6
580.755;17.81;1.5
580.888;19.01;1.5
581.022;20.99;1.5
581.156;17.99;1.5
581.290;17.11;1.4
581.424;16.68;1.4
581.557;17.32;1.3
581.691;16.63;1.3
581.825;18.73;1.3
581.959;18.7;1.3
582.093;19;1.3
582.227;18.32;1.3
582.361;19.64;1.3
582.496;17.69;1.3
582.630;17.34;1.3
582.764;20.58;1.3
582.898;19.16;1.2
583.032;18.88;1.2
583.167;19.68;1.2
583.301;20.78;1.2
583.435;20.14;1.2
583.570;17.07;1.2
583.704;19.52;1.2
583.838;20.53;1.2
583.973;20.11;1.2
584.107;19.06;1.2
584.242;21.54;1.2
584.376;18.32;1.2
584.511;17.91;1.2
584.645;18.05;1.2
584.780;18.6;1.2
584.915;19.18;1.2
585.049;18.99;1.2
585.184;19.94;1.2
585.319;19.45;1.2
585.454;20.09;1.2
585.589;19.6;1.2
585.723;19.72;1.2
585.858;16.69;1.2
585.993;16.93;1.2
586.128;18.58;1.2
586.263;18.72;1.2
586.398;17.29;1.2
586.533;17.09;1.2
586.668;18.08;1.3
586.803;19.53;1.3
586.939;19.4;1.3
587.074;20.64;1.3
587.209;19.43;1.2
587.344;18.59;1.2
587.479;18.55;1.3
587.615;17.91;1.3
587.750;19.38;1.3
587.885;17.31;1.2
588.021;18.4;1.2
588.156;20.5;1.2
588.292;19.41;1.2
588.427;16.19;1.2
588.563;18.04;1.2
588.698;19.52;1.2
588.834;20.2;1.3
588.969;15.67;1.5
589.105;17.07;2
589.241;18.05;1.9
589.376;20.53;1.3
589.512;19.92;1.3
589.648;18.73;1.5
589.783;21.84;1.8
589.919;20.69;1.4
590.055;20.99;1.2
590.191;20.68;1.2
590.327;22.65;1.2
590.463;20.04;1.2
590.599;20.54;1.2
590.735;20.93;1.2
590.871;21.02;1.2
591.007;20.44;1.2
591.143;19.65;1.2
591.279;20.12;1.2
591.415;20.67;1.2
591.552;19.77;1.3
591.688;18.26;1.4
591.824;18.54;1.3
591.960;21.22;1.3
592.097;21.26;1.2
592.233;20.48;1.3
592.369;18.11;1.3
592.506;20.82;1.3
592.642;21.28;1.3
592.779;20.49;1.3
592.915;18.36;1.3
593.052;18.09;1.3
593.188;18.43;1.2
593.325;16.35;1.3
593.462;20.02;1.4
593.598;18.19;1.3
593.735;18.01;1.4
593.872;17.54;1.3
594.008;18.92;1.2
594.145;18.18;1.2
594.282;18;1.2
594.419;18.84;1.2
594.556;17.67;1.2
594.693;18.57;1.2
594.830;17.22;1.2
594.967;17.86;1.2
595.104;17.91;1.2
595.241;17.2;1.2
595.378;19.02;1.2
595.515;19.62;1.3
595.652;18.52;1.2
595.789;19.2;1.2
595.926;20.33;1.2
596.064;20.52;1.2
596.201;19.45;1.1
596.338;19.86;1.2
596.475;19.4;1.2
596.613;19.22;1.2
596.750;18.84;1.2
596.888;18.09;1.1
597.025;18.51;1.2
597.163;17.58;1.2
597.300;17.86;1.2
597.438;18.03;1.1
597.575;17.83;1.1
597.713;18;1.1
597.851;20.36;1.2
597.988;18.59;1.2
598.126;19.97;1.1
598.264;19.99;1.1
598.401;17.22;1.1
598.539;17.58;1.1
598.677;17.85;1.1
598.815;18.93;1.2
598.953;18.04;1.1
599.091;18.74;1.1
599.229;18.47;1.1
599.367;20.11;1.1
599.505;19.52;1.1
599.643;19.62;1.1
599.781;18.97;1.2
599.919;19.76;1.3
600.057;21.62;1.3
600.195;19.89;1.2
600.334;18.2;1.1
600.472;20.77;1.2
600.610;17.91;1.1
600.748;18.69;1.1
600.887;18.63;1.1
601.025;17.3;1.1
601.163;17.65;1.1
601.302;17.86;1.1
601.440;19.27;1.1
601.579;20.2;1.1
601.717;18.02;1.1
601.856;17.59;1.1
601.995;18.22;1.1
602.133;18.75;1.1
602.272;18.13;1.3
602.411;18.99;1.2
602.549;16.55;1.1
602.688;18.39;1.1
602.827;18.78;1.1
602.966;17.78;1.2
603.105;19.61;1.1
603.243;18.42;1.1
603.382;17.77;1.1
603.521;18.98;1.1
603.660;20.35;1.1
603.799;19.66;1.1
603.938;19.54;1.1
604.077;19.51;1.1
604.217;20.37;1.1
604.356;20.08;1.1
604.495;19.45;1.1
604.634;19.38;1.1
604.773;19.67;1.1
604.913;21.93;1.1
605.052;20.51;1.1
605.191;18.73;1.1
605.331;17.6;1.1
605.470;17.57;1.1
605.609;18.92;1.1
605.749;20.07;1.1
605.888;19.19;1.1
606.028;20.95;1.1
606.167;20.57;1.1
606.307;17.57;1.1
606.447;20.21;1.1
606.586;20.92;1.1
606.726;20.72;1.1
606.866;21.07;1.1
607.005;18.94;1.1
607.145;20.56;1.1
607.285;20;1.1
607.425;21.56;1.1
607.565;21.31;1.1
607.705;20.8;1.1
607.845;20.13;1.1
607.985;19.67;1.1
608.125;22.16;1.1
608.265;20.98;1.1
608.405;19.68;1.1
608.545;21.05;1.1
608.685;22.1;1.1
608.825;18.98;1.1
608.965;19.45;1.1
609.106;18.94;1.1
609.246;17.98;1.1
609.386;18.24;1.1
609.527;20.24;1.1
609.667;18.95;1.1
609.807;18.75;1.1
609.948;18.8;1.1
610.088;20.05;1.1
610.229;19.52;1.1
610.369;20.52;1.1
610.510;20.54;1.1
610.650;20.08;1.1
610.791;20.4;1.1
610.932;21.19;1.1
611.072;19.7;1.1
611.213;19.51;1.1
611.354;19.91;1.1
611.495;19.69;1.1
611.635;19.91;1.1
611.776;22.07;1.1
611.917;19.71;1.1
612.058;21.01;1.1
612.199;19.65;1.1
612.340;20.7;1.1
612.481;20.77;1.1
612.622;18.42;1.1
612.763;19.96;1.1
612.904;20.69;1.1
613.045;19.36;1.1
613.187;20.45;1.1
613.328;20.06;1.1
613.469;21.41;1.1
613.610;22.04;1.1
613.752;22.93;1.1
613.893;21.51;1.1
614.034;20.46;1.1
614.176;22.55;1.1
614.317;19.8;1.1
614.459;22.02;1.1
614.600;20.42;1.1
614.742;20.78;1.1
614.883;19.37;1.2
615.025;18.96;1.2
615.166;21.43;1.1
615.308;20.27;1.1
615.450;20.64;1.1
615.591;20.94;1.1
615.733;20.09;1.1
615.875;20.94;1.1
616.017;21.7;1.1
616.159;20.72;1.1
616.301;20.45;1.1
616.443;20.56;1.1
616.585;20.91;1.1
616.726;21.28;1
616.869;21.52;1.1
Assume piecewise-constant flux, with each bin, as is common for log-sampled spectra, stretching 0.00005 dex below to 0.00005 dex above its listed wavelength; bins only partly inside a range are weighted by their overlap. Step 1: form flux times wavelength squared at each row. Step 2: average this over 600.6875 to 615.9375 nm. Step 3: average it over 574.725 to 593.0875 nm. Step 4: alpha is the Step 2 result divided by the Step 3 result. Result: 1.14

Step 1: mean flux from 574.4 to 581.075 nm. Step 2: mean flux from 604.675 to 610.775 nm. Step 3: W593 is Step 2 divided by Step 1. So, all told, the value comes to 1.10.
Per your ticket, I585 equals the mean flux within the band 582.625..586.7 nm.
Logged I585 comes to 19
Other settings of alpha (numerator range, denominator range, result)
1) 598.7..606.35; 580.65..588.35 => 1.08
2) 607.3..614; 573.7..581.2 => 1.24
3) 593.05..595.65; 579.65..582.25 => 1.07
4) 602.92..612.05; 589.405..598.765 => 1.08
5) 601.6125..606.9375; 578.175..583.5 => 1.15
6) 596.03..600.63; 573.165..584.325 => 1.11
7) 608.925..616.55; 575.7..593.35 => 1.18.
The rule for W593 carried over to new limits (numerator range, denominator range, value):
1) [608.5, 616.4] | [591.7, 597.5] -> 1.08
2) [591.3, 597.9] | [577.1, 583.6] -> 1.04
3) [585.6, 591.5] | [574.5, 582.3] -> 1.06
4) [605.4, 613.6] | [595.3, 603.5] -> 1.07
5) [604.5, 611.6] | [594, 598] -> 1.07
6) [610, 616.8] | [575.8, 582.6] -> 1.12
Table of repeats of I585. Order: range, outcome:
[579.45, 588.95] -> 18.6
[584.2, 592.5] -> 19.3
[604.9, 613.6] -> 20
